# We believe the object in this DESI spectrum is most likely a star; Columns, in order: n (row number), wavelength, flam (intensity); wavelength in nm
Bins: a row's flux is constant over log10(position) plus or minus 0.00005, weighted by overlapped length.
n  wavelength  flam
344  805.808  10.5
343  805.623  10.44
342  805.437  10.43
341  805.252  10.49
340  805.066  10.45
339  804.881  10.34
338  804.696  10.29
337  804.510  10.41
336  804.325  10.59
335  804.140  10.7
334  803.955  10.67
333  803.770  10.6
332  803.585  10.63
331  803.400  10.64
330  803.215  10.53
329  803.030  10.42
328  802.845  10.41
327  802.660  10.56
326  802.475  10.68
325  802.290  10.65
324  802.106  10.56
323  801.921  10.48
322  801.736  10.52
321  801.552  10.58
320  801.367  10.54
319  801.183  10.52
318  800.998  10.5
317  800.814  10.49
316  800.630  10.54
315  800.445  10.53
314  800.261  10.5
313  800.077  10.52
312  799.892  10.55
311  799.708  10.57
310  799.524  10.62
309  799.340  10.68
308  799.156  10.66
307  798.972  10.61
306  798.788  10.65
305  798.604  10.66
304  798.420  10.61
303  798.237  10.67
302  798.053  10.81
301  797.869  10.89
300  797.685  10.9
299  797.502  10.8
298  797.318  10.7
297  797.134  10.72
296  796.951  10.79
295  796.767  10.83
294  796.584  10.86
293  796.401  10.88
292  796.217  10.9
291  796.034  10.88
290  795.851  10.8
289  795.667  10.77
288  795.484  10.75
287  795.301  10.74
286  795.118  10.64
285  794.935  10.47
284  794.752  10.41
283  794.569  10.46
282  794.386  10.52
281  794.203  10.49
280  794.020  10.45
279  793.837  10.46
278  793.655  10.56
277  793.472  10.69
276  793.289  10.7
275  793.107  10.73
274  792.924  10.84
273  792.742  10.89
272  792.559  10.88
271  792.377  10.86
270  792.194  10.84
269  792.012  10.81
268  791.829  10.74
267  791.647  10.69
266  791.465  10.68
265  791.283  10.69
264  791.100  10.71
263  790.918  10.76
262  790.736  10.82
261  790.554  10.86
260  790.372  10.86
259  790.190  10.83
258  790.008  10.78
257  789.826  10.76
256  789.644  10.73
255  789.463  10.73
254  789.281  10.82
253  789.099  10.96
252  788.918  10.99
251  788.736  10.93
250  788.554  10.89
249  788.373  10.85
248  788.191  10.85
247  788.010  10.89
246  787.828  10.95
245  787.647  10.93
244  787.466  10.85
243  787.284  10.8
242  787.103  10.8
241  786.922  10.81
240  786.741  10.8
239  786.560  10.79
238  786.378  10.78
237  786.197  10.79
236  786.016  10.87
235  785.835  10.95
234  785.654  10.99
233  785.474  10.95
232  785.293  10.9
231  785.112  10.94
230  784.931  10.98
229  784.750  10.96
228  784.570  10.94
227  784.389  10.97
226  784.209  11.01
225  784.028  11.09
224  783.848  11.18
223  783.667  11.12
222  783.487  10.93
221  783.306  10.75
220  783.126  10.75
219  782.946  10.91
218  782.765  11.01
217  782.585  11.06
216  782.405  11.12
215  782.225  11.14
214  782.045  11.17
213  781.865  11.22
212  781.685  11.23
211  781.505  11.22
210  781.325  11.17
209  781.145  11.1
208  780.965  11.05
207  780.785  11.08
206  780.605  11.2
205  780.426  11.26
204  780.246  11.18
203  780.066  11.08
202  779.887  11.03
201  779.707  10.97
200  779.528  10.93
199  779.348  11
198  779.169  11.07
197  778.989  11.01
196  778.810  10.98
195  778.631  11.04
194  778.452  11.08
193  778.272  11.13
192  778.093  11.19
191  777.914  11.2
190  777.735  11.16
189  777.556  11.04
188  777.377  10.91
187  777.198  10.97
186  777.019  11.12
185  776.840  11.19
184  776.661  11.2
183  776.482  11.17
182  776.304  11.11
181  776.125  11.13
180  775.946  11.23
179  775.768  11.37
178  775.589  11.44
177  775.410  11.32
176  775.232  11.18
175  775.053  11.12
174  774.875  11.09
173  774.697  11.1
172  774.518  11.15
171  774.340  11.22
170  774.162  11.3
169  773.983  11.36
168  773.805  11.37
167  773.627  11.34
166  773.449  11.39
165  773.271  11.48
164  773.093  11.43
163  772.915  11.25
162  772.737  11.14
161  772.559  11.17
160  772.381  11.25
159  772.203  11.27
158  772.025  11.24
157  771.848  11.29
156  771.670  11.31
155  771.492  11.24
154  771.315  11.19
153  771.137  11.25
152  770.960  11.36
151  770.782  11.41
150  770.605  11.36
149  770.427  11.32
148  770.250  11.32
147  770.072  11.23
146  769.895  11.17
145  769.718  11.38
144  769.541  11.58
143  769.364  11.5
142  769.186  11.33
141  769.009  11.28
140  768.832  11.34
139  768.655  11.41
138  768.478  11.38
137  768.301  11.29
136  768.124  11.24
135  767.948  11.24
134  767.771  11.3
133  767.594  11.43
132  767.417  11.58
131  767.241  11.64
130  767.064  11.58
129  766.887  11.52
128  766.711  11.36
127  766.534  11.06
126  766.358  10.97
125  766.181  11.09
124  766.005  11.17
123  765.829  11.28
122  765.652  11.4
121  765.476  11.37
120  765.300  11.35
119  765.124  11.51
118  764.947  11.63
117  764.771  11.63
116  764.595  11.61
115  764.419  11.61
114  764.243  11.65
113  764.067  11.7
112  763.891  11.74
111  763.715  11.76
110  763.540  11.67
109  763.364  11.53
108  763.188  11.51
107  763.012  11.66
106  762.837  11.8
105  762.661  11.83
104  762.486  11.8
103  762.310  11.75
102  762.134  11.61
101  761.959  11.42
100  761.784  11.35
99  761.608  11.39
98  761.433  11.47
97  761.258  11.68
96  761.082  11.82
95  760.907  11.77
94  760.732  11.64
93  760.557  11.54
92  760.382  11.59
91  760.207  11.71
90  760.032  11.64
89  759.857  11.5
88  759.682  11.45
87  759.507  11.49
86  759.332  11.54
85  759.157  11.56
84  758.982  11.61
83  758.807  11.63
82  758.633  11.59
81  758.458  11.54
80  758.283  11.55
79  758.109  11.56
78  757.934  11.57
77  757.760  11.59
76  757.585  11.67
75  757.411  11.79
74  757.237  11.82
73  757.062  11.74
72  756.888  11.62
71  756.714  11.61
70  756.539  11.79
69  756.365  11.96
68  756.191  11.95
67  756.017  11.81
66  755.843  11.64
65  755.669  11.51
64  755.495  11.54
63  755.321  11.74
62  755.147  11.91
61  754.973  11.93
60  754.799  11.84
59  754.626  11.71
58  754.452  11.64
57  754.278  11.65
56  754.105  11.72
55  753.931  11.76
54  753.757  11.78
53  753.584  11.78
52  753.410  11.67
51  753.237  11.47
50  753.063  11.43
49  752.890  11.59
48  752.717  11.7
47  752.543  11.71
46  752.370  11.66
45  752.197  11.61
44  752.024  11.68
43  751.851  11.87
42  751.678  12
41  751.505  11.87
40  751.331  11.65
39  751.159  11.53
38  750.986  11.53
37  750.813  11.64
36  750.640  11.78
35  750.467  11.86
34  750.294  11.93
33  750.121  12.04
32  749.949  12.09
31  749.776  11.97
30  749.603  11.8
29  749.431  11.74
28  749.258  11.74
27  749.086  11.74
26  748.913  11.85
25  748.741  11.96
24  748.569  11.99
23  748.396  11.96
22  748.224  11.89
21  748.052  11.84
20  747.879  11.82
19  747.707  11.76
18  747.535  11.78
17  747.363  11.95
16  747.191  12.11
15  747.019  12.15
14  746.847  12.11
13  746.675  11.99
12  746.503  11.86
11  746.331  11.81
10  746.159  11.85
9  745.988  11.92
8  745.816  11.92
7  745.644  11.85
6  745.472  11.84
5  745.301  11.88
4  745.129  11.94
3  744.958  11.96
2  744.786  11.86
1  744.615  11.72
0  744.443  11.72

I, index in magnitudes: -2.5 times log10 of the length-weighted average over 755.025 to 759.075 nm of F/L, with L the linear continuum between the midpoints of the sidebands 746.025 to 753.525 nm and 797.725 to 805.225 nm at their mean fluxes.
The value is -0.004 mag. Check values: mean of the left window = 11.8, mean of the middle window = 11.7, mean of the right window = 10.6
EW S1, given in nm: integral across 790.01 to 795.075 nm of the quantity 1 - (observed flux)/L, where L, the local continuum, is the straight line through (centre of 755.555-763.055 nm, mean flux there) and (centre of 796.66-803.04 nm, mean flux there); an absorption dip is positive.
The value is 0.05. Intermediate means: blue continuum 11.6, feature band 10.7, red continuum 10.6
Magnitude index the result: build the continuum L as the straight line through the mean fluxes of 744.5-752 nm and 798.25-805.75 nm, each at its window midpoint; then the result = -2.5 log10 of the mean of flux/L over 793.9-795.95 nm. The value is 0.01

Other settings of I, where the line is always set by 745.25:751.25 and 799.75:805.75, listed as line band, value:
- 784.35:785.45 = 0.00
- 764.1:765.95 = 0.00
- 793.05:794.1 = 0.02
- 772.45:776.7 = 0.00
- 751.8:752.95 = 0.01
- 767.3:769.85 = 0.00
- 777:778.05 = 0.01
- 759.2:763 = -0.01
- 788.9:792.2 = 0.00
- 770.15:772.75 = 0.00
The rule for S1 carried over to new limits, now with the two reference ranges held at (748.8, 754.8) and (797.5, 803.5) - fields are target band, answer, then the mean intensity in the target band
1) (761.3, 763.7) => -0.02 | 11.6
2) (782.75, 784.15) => 0.00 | 11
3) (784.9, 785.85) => 0.00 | 11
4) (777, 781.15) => 0.01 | 11.1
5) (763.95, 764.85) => -0.02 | 11.6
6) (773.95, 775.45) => 0.00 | 11.2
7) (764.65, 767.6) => 0.00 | 11.4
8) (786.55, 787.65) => 0.01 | 10.8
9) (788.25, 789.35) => 0.00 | 10.9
